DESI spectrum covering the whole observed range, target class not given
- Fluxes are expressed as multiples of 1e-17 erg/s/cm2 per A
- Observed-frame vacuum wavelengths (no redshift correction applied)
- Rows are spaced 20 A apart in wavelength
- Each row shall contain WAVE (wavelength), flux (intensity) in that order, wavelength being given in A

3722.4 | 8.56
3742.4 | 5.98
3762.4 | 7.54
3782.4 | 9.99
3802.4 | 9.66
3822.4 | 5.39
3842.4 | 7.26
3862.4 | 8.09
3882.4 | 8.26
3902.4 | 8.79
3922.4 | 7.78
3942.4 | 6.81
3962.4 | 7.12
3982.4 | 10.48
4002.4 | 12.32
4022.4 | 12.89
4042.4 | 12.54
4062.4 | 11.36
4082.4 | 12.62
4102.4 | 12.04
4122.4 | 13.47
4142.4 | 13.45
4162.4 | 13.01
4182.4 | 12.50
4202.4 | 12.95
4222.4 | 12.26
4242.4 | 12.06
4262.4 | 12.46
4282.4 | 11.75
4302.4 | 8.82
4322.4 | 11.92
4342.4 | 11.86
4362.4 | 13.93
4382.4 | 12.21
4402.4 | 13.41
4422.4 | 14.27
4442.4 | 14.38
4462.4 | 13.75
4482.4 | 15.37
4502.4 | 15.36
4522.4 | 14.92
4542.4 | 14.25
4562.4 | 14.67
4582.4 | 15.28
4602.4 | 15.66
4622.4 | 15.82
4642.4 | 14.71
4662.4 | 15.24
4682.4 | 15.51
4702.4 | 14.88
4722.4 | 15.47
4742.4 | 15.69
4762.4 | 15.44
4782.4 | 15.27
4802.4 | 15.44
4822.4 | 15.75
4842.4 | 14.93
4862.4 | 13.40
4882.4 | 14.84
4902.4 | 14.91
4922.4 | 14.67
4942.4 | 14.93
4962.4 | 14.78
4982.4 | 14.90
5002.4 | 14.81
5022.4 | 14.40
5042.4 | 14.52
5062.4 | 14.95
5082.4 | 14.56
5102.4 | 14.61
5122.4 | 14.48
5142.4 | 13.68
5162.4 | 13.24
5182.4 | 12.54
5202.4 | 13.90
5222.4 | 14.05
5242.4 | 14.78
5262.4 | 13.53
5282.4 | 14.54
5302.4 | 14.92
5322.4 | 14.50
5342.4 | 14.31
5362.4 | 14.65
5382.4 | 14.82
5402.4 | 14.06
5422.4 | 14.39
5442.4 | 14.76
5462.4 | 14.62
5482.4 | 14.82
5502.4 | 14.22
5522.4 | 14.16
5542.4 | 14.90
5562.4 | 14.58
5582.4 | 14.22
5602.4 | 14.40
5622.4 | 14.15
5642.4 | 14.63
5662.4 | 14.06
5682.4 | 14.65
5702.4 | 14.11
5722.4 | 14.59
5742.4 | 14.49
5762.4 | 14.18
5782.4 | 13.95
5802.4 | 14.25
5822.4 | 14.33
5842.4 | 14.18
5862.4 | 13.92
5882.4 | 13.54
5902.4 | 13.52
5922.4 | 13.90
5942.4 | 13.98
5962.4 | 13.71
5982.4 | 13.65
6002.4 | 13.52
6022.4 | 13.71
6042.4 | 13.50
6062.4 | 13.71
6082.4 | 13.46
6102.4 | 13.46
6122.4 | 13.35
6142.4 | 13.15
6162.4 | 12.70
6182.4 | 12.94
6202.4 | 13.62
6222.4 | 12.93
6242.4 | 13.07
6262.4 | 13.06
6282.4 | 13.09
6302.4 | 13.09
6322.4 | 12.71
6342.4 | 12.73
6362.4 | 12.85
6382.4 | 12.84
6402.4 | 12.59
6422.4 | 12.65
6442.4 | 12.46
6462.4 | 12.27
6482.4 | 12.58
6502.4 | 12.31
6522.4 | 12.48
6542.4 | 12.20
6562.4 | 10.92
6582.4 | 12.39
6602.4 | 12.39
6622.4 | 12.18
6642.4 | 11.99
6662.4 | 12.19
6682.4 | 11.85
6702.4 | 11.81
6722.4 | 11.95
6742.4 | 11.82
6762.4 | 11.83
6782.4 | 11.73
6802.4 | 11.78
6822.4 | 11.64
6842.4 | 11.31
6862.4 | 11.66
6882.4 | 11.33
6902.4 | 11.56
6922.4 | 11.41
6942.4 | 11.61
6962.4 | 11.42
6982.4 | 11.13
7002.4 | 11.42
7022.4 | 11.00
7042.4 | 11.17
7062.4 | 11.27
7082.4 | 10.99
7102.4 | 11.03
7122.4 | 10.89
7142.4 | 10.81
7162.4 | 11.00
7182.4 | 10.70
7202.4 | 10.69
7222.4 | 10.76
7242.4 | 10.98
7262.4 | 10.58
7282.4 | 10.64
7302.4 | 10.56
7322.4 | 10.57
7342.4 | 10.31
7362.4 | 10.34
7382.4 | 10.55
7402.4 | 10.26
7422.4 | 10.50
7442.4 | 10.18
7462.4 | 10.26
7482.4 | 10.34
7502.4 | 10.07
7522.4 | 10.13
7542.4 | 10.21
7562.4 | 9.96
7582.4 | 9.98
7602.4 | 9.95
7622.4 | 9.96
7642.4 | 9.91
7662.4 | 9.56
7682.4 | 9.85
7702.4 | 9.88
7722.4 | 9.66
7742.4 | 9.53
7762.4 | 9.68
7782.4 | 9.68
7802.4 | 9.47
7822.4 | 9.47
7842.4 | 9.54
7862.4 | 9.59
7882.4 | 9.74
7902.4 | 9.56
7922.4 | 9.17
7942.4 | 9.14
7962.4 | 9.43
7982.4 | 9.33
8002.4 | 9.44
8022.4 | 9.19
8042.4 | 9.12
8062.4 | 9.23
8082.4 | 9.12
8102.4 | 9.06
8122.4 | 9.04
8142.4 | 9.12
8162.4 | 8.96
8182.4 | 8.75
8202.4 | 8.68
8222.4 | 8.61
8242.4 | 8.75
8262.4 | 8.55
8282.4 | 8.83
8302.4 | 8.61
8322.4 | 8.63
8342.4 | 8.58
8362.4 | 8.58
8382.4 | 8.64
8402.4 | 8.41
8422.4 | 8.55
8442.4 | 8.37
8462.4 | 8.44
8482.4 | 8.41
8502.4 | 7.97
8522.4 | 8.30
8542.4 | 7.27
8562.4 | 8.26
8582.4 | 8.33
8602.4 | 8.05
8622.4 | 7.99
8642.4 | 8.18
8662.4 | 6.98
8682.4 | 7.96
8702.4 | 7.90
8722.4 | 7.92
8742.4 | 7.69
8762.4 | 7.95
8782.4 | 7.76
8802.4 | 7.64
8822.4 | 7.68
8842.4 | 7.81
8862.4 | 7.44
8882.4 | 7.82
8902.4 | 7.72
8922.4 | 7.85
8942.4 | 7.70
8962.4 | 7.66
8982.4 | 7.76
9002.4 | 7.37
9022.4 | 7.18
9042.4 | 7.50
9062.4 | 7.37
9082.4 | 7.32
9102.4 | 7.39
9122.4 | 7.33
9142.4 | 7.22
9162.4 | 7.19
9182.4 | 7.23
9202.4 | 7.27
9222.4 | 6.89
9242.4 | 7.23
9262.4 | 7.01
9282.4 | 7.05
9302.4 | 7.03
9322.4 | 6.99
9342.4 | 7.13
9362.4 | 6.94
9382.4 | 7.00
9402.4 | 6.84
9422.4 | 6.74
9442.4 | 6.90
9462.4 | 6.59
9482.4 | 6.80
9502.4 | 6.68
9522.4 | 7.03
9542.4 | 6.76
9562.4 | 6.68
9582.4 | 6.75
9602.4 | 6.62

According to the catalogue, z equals 0.00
